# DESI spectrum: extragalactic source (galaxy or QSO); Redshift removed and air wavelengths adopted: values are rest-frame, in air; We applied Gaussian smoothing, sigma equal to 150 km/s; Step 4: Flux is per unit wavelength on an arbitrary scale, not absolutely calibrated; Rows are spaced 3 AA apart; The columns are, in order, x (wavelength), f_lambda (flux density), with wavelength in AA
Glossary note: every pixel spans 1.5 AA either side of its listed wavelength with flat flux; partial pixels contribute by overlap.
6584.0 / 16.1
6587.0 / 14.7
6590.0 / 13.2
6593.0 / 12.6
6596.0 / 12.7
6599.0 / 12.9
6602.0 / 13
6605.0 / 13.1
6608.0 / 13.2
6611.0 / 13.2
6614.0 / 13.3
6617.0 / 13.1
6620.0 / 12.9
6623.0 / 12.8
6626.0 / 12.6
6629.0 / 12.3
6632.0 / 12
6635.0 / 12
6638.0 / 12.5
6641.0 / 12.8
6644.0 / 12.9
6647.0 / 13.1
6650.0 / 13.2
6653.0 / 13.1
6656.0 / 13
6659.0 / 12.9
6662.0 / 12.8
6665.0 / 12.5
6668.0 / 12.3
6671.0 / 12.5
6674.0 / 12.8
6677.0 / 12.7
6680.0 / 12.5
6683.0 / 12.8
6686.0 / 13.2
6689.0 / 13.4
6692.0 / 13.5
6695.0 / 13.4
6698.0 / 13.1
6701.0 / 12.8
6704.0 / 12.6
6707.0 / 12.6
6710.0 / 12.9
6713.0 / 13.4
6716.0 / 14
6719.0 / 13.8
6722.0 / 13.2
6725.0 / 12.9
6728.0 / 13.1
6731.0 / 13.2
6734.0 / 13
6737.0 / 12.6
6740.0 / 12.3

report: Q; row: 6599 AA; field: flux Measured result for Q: 12.9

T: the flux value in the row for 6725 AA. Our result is 12.9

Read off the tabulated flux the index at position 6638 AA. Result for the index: 12.5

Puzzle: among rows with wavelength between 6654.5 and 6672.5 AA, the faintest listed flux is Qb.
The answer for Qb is 12.3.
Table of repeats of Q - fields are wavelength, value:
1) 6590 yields 13.2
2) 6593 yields 12.6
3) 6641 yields 12.8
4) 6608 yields 13.2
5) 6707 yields 12.6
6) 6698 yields 13.1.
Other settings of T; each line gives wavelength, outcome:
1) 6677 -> 12.7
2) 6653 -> 13.1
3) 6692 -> 13.5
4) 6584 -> 16.1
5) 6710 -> 12.9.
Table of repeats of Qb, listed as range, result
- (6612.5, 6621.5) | 12.9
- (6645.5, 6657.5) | 13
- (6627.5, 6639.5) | 12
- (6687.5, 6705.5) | 12.6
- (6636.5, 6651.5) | 12.5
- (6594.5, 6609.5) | 12.7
